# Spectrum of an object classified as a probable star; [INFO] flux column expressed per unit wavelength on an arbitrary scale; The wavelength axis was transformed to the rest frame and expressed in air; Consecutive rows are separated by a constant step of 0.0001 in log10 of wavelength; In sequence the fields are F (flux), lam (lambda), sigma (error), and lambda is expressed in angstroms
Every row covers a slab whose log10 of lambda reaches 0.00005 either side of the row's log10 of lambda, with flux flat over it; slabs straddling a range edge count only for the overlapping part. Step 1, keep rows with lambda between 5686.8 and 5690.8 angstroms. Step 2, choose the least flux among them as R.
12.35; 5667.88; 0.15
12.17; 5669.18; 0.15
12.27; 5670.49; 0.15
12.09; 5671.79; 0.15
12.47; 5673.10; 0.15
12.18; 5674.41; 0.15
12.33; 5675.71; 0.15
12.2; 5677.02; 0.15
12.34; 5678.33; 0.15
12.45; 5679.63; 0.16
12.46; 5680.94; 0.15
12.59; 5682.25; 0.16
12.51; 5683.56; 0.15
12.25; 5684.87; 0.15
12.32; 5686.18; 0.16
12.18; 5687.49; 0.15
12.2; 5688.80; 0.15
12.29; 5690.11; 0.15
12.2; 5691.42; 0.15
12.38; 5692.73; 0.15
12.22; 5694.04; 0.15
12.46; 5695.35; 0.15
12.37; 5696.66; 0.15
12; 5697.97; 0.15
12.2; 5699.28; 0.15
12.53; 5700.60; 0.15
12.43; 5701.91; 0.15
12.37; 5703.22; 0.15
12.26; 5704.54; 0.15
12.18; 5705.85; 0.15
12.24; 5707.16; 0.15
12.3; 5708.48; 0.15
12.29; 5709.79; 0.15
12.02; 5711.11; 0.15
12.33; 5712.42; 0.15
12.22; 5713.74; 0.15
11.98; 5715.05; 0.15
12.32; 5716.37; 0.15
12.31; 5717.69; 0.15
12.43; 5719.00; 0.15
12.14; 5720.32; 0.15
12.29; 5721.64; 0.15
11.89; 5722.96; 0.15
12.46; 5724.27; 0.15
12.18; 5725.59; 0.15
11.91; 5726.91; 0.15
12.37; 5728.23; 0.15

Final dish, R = 12.18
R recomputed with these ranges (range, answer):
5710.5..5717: 11.98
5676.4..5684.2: 12.2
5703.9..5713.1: 12.02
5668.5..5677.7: 12.09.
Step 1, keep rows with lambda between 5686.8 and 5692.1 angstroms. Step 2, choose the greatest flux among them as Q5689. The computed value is 12.29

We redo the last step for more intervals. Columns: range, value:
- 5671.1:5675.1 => 12.47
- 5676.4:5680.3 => 12.45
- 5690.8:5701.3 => 12.53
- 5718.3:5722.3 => 12.43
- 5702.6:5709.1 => 12.37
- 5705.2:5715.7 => 12.33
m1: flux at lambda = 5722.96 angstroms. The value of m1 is 11.89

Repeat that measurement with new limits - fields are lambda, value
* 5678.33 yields 12.34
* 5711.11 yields 12.02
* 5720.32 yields 12.14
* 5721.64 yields 12.29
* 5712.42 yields 12.33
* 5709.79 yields 12.29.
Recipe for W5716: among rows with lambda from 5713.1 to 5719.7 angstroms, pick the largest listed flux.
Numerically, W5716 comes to 12.43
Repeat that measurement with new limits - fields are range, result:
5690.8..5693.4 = 12.38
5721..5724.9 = 12.46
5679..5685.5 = 12.59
